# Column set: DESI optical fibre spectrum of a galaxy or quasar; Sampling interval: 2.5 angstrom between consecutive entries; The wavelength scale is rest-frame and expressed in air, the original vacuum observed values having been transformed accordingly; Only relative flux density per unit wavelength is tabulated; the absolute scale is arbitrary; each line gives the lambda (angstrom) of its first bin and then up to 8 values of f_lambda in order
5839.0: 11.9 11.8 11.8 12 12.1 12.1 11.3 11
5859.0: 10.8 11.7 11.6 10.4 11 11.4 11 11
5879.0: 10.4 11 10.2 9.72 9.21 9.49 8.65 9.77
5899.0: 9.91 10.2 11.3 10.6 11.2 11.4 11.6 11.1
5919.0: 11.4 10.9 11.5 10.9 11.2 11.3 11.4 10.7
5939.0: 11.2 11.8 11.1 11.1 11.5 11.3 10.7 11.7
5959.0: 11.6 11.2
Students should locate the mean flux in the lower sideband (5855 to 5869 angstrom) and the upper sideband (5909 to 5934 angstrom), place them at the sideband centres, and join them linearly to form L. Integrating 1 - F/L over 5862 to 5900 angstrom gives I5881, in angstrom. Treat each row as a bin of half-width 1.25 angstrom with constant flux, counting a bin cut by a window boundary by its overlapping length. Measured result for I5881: 2.7 angstrom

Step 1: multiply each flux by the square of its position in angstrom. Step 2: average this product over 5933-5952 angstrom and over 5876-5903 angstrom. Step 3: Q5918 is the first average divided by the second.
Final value 1.15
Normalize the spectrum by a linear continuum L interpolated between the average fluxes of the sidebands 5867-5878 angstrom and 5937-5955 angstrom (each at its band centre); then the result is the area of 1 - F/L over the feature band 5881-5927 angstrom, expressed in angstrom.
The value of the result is 2.5 angstrom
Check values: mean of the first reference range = 11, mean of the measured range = 10.5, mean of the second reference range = 11.2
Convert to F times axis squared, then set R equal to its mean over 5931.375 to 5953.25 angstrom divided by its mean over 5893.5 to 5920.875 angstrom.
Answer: 1.1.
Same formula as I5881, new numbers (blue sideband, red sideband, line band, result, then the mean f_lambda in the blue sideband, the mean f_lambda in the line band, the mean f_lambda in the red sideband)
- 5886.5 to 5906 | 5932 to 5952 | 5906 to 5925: -1.48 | 9.82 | 11.2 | 11.3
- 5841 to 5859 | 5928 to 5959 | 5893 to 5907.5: 1.72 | 11.7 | 10.1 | 11.3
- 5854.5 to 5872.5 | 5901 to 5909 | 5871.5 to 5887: 0.50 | 11.1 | 10.7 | 10.8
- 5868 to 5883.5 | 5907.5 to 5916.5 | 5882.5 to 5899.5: 2.34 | 10.9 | 9.57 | 11.3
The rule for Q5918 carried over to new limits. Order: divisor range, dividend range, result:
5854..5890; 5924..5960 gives 1.07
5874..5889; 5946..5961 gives 1.12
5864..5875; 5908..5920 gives 1.04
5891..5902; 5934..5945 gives 1.19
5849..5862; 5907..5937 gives 1.00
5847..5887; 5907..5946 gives 1.03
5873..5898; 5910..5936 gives 1.14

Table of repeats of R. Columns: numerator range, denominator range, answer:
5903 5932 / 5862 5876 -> 1.02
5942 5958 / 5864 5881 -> 1.06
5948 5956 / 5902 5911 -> 1.04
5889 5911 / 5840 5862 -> 0.89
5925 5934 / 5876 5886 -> 1.08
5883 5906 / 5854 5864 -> 0.89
